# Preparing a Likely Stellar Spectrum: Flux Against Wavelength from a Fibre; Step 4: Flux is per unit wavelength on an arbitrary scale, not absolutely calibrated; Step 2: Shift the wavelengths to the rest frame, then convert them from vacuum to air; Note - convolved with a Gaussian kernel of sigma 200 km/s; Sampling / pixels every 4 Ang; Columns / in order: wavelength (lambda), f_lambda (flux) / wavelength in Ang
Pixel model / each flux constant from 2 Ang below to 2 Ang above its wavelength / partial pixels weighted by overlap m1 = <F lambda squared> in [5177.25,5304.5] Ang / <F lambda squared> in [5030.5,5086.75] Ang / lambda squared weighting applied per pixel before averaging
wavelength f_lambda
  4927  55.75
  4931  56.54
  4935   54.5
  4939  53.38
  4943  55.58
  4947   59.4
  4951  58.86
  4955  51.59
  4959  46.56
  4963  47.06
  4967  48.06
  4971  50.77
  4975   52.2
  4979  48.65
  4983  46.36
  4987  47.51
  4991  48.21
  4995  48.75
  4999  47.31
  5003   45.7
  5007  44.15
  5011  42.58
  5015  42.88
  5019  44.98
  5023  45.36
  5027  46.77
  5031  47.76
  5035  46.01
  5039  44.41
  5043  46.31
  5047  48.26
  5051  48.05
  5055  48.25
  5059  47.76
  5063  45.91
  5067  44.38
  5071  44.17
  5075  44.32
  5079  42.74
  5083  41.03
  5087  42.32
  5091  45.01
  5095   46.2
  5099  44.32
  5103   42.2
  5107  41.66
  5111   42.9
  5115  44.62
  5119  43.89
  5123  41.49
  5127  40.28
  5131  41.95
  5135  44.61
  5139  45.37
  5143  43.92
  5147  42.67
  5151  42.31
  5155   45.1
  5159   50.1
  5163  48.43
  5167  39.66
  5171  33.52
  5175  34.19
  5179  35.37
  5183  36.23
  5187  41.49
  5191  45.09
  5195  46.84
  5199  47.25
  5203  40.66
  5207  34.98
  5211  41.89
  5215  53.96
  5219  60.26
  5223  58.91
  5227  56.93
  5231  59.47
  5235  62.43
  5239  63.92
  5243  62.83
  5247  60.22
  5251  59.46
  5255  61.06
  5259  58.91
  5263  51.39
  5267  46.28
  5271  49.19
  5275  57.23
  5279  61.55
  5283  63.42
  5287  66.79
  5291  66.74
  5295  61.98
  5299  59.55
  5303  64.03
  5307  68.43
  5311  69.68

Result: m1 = 1.28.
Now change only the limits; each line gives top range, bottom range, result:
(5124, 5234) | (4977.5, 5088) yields 1.04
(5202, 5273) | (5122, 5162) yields 1.29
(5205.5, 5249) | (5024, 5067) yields 1.29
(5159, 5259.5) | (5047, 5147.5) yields 1.18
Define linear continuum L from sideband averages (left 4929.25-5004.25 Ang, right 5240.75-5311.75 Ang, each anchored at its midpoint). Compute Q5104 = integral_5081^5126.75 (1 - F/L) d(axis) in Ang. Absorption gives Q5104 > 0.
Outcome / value 9.9 Ang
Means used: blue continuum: 50.9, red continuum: 60.3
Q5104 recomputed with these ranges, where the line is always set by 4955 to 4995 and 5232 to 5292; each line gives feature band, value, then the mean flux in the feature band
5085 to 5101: 2.6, 44.5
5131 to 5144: 2.5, 44.3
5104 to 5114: 2.1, 42.5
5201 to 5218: 4.0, 43.9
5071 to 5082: 1.9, 43.4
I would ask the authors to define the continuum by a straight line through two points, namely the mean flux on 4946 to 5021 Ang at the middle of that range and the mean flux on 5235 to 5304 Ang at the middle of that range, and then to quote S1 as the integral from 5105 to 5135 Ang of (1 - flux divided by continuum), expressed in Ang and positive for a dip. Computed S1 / 6.26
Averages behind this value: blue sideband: 48.4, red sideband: 59.7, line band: 42.5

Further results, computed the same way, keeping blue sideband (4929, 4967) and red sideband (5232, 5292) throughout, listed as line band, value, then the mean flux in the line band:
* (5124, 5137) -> 3.34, 42.2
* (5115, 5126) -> 2.69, 42.8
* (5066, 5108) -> 9.38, 43.5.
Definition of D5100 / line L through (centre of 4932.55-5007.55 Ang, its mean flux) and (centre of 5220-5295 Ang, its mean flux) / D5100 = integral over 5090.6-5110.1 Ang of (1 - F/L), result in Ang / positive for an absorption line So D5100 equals 3.84 Ang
